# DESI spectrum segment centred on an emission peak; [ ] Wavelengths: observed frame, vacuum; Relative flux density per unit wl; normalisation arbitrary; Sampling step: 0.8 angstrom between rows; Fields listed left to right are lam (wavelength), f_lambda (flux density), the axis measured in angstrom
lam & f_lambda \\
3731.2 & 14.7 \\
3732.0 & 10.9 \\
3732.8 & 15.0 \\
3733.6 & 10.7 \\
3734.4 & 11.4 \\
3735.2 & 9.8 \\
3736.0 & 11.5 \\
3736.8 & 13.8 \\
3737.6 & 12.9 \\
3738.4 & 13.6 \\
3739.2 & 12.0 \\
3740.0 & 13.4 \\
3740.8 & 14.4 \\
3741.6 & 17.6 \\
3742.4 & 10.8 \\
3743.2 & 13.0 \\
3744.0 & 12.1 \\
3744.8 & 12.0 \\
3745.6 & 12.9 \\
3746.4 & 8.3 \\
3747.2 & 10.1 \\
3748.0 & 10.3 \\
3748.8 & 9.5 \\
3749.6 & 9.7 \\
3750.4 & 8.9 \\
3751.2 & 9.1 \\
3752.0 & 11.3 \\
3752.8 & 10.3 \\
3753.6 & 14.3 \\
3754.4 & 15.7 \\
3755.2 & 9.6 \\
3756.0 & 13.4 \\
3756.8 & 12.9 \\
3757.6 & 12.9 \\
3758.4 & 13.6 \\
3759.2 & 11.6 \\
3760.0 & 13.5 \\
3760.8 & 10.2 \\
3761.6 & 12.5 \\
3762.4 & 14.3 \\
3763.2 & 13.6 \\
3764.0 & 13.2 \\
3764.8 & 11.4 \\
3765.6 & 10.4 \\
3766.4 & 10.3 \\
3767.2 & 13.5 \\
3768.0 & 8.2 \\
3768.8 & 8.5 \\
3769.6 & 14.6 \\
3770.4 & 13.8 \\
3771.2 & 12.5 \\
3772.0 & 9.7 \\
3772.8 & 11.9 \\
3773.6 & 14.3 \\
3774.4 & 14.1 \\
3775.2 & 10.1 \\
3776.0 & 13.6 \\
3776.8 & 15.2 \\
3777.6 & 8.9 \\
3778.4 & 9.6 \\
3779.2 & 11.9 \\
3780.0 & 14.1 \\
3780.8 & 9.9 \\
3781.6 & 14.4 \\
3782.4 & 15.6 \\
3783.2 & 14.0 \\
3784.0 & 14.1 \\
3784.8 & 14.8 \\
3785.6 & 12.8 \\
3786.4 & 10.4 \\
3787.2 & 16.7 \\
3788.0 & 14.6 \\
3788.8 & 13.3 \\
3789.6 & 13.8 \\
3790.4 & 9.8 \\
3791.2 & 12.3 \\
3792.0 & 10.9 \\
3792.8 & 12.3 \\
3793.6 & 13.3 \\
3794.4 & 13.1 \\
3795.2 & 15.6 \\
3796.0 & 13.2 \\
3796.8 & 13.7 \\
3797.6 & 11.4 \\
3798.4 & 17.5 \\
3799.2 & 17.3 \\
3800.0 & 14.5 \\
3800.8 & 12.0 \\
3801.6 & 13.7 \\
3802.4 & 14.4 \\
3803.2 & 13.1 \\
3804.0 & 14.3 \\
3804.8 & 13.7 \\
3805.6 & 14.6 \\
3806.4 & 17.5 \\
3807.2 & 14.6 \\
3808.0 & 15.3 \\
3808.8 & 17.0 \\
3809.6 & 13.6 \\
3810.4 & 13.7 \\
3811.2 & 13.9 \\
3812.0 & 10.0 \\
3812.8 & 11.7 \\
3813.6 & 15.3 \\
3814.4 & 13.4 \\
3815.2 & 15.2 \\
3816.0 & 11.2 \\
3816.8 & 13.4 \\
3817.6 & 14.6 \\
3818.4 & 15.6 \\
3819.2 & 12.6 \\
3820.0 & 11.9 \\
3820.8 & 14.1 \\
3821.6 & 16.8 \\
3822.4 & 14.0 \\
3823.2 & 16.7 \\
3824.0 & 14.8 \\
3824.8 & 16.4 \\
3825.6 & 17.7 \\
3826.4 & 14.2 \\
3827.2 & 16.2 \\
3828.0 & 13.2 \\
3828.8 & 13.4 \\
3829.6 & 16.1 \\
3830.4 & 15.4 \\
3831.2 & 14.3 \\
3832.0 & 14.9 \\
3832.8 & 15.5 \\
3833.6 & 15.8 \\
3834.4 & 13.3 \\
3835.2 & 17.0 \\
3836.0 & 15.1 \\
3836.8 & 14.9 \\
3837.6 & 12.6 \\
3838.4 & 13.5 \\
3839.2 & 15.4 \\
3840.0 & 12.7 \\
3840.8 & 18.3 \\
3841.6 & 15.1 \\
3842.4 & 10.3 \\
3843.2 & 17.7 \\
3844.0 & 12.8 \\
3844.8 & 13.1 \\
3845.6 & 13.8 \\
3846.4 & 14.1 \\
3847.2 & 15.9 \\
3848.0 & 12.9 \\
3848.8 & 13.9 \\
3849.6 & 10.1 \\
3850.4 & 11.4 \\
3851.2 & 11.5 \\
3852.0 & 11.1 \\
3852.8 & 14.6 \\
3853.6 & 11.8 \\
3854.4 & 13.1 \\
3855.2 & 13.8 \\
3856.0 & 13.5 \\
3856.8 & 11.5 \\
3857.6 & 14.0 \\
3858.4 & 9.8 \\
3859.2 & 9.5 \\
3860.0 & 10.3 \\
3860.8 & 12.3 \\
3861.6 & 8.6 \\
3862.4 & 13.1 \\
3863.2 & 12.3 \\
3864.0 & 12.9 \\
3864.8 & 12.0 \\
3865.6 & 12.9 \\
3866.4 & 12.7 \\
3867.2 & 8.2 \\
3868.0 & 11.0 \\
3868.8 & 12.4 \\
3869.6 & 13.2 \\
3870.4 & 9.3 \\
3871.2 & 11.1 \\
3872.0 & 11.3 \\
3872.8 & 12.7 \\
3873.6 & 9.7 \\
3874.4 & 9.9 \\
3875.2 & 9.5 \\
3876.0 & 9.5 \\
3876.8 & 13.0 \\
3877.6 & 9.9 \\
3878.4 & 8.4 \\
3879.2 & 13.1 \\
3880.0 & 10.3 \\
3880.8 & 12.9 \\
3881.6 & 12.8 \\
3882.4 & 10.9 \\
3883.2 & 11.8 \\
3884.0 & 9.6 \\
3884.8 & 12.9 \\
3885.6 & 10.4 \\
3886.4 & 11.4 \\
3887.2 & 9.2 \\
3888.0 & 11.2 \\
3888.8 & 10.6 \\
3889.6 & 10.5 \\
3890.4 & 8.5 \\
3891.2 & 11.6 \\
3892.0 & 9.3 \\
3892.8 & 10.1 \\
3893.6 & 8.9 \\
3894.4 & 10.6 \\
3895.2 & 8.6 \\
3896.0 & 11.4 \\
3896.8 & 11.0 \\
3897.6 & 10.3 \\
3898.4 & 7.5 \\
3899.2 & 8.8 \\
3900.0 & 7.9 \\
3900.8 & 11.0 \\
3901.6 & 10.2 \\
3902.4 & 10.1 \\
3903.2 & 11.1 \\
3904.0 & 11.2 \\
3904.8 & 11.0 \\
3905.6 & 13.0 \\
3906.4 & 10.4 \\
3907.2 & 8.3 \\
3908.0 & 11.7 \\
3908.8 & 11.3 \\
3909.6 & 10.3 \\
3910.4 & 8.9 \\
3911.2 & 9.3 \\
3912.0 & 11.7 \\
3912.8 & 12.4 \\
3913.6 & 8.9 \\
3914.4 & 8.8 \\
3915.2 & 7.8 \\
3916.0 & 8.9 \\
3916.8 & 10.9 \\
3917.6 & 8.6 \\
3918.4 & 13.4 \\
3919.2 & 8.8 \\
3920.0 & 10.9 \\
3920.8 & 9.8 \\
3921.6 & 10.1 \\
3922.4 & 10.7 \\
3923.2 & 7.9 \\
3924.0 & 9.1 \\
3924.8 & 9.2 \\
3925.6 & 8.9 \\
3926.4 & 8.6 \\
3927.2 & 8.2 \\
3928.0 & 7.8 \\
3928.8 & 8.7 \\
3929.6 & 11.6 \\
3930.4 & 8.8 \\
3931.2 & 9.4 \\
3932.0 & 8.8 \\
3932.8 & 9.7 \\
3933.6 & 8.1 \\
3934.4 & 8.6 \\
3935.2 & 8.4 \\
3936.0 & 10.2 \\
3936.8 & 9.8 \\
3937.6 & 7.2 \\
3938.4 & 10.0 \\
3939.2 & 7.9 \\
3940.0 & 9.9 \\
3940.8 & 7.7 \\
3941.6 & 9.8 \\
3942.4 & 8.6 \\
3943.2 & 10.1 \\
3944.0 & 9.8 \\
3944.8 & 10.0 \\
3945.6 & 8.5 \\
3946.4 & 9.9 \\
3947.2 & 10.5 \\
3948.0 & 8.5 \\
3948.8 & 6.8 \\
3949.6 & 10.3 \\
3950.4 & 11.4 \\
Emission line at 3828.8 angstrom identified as C III]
